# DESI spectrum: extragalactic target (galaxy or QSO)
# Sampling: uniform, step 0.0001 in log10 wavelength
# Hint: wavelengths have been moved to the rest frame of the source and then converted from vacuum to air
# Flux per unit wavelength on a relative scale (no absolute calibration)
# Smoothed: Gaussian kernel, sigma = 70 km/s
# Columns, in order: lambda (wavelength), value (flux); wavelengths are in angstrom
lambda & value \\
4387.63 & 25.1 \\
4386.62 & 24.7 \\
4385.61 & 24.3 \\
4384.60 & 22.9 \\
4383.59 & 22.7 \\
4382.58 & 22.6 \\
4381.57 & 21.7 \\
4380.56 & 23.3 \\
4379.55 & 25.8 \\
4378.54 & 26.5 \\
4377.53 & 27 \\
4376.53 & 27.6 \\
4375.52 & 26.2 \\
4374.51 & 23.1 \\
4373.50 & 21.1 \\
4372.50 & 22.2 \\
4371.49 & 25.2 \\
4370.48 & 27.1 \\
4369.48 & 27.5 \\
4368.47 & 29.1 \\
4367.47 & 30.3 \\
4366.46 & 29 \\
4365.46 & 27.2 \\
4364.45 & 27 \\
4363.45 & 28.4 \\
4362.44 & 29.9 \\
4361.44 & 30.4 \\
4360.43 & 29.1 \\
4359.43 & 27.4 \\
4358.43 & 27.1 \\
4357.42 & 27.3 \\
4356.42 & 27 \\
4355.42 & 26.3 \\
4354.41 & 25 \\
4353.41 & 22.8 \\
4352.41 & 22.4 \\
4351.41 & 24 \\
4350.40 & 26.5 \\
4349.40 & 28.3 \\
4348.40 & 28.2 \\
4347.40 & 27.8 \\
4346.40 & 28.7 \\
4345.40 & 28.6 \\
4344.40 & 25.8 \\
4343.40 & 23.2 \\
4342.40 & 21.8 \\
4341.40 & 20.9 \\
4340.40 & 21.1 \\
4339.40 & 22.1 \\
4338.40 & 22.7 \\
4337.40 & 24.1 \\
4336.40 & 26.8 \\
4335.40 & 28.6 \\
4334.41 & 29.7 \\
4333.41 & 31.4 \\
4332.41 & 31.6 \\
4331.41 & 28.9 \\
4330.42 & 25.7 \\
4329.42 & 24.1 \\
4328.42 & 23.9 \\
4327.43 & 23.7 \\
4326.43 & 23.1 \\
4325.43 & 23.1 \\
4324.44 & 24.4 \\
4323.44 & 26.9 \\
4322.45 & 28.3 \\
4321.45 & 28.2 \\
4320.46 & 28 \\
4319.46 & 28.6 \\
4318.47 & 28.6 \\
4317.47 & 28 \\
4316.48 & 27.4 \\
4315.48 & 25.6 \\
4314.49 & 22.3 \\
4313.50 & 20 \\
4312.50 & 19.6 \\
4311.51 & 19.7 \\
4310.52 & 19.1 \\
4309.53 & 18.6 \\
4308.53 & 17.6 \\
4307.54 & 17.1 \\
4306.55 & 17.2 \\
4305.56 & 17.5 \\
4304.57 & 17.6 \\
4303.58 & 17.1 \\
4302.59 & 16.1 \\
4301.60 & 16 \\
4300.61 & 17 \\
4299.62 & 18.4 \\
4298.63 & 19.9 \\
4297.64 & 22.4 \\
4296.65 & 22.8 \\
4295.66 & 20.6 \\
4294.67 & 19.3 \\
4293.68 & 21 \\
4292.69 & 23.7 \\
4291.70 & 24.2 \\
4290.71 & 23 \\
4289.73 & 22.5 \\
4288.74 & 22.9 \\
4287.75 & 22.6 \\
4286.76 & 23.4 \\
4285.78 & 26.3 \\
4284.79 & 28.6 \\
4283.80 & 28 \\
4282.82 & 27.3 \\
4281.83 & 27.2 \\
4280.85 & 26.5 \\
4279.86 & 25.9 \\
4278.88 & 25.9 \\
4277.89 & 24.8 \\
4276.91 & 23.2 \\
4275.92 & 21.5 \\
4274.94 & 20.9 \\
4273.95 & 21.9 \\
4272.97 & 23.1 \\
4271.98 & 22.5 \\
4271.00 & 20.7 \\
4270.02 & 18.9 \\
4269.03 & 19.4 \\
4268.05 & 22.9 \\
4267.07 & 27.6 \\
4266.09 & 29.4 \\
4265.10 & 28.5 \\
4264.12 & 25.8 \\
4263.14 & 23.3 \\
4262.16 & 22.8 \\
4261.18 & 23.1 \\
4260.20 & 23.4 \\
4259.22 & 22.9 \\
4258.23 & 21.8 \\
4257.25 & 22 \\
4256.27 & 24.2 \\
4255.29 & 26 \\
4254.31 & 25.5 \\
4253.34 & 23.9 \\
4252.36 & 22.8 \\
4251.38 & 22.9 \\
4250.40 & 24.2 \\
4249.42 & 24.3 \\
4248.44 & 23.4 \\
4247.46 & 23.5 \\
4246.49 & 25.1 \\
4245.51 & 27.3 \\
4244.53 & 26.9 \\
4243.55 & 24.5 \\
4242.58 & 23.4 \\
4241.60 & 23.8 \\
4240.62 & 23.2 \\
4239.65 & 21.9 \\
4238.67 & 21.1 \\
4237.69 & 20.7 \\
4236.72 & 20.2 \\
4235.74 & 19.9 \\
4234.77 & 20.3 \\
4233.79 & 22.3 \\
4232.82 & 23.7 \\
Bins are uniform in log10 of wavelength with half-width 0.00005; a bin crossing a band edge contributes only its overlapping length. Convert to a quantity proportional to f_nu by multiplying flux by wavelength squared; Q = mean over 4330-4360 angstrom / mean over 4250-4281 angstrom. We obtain 1.1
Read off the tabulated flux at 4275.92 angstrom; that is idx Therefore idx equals 21.5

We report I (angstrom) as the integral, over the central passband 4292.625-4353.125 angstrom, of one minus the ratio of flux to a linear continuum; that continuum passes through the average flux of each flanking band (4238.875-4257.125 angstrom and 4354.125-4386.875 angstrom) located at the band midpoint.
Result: 4.6 angstrom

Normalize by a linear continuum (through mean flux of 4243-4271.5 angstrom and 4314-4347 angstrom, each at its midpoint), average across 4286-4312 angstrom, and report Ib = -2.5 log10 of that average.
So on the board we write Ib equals 0.25 mag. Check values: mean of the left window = 24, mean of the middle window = 20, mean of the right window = 25.9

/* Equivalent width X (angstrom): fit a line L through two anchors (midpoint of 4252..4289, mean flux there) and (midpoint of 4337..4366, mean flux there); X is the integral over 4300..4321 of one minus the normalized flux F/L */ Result 3.48 angstrom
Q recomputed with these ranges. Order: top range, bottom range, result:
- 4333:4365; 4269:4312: 1.25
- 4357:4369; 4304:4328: 1.27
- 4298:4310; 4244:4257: 0.73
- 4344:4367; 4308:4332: 1.13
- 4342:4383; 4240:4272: 1.15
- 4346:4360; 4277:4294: 1.09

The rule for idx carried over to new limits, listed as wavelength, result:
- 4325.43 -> 23.1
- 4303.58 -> 17.1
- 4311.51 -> 19.7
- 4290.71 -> 23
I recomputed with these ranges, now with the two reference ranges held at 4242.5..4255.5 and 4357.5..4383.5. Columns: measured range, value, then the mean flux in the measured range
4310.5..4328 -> 0.5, 24.9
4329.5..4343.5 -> 0.1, 25.6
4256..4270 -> 0.5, 23.9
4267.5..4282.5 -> 1.1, 23.1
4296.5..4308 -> 3.3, 18.1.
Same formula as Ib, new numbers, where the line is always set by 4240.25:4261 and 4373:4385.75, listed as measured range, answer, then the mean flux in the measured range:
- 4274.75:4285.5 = -0.07 mag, 25.6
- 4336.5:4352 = -0.04 mag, 24.9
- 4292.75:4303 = 0.23 mag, 19.6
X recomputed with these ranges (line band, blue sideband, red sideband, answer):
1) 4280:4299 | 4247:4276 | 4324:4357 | 0.3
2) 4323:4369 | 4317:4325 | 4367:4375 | 0.5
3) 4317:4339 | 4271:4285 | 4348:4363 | -0.6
